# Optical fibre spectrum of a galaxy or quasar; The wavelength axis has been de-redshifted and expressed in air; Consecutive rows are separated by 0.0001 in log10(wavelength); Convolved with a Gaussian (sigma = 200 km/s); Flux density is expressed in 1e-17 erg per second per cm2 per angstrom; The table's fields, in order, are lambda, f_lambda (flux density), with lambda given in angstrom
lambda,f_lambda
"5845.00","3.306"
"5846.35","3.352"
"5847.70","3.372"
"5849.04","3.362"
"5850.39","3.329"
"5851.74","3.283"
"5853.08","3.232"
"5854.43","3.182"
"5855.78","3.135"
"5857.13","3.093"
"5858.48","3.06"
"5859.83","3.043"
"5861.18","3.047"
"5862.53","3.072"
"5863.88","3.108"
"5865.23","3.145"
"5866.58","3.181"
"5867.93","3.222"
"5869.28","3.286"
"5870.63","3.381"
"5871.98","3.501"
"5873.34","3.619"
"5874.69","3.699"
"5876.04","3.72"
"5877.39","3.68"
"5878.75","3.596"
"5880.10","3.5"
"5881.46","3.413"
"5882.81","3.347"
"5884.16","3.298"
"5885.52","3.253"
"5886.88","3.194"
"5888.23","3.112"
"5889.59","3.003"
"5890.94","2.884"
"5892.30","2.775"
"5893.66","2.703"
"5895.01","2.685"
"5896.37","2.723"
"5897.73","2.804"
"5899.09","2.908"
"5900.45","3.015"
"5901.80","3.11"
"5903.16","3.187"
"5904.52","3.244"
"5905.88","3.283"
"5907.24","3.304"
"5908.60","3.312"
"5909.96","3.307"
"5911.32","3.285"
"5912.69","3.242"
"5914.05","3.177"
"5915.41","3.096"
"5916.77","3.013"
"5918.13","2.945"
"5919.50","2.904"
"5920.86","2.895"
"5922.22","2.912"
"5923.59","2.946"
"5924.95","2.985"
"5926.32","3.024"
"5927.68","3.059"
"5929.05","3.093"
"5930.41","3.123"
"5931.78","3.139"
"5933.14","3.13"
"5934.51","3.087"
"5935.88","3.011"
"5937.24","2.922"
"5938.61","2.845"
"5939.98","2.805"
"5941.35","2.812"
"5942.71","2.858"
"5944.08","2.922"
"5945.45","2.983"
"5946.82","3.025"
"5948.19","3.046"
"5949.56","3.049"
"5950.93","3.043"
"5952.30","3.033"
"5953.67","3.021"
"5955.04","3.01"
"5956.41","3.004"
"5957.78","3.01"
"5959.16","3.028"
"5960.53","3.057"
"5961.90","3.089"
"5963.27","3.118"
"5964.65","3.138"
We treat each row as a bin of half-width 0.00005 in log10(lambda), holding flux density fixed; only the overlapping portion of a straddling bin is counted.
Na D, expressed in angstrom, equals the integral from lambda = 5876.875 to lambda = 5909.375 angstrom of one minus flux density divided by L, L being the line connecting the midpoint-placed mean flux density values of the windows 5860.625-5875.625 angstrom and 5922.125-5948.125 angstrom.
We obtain 0.5 angstrom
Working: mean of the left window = 3.31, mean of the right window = 2.99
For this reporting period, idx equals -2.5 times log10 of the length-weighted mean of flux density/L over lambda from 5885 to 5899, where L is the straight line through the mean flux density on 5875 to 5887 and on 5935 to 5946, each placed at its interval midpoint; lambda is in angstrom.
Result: 0.16 mag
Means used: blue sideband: 3.46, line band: 2.91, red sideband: 2.9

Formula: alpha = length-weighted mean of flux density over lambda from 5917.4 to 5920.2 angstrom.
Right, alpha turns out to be 2.92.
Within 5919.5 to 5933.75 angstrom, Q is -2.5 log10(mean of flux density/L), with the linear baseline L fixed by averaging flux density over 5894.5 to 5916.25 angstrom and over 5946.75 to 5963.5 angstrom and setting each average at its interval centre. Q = 0.02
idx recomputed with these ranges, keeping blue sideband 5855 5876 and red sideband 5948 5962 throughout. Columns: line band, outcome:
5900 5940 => 0.01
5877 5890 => -0.04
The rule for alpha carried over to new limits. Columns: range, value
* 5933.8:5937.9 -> 3.01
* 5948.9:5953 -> 3.04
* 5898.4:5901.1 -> 2.96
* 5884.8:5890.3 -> 3.14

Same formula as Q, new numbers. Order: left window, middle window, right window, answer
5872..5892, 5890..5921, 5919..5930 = 0.040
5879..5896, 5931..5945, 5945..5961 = 0.032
